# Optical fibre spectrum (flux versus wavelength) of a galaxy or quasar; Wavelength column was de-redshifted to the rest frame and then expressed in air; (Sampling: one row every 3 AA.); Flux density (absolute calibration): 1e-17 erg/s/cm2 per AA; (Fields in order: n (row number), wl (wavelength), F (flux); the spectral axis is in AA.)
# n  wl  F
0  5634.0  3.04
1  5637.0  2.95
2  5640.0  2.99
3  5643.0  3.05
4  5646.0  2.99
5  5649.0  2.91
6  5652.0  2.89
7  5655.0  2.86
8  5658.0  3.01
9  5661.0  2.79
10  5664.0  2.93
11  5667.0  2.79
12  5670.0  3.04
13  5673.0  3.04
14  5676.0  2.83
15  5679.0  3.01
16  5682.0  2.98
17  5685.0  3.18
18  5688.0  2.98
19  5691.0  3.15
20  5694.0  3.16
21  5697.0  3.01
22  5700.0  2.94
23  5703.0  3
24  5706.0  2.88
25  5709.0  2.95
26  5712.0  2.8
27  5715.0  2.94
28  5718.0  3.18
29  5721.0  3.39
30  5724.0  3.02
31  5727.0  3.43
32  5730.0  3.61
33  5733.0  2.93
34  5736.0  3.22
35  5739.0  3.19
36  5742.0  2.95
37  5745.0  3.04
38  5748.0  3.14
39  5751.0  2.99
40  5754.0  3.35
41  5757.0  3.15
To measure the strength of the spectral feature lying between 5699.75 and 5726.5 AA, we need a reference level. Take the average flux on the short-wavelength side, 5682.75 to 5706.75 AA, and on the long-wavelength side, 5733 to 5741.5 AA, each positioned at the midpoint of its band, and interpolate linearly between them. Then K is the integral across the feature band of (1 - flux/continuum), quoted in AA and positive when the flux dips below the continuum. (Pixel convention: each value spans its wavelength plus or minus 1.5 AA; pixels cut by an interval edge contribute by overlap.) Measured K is 0.4 AA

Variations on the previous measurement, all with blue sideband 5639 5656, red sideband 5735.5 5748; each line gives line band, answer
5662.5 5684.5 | 0.25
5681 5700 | -0.33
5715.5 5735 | -1.10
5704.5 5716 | 0.59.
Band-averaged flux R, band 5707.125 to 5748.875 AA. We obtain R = 3.13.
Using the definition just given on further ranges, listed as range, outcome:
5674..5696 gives 3.04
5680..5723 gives 3.04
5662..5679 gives 2.93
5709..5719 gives 2.96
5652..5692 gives 2.96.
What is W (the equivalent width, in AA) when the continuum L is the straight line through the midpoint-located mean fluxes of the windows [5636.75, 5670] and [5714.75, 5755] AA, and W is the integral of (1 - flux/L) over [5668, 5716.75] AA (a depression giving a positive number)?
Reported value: 0.85 AA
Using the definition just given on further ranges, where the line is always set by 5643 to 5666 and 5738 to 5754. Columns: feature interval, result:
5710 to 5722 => -0.11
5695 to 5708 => 0.17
